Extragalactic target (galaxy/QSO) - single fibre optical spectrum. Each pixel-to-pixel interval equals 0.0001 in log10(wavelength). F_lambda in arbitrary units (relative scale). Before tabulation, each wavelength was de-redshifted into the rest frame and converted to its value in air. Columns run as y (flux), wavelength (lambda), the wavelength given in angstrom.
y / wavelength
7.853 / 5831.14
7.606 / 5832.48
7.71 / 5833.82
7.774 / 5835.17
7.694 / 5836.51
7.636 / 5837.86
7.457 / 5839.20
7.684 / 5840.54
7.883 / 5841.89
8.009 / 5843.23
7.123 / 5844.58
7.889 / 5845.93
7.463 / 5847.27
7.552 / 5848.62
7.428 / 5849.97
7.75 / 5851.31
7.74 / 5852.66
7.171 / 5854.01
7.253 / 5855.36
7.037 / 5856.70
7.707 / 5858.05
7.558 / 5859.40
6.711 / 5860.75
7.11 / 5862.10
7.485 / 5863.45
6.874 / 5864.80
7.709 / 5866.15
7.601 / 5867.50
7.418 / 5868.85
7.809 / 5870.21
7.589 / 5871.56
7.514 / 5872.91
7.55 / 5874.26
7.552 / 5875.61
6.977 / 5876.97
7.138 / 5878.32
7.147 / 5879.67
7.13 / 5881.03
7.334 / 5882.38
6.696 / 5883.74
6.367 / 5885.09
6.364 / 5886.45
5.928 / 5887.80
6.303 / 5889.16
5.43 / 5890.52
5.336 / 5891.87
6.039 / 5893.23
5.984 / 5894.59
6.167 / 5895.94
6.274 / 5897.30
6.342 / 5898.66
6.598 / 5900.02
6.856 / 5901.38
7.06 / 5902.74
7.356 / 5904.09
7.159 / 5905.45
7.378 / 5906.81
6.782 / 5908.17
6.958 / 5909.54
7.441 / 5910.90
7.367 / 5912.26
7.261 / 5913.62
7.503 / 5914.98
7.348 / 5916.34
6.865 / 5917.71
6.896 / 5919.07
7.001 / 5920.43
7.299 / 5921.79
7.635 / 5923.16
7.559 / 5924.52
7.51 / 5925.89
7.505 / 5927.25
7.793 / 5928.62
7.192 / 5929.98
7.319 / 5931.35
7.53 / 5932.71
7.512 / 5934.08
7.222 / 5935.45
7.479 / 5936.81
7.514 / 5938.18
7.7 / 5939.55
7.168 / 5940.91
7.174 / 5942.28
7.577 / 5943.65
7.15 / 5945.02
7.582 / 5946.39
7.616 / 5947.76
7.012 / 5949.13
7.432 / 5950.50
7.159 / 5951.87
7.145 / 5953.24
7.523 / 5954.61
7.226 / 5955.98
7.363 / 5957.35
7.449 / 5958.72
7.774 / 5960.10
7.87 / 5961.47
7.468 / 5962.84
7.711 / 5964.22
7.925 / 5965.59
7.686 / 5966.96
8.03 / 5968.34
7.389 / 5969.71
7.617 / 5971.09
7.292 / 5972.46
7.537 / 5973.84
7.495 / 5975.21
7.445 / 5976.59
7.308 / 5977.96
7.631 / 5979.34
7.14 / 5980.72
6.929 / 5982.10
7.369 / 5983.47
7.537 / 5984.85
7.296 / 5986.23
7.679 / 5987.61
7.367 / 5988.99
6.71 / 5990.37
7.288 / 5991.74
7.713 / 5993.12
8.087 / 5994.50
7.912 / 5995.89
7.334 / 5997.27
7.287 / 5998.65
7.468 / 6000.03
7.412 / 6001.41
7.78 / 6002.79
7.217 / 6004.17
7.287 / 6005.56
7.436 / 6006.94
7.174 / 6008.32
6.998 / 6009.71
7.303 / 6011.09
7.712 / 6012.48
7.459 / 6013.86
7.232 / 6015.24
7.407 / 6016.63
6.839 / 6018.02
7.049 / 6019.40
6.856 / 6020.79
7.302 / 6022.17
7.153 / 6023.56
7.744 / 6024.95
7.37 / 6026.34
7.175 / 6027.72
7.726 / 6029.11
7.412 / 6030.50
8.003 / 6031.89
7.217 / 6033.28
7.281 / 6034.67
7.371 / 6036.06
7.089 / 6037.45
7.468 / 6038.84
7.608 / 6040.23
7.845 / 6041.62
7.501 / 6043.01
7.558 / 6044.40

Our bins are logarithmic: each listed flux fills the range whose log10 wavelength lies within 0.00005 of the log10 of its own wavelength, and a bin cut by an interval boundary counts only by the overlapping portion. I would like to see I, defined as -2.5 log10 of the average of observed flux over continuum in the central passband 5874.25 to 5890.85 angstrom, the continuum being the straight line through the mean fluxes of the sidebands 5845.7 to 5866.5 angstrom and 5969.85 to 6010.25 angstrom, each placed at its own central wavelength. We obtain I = 0.10 mag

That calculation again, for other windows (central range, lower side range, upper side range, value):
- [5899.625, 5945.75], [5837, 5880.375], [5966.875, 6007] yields 0.02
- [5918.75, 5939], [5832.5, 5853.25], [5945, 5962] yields 0.01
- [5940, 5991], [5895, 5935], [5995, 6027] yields -0.03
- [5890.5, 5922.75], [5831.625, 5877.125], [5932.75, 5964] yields 0.10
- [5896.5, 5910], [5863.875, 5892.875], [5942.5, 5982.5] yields 0.04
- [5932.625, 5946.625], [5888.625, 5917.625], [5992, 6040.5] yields -0.07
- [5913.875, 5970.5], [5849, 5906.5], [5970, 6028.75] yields -0.04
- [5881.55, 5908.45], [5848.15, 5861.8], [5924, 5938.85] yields 0.15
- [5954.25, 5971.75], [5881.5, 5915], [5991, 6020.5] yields -0.08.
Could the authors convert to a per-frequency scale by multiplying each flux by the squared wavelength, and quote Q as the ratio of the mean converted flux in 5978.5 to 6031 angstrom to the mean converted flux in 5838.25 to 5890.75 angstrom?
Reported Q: 1.06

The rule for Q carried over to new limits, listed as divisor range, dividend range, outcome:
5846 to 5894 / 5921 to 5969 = 1.08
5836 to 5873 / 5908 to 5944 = 1.00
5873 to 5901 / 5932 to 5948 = 1.15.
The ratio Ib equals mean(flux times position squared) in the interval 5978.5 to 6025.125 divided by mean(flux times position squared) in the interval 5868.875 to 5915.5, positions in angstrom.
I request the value 1.1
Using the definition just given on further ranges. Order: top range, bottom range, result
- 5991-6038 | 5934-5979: 1.01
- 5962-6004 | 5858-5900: 1.13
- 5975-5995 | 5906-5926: 1.04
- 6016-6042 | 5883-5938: 1.11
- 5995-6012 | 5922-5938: 1.01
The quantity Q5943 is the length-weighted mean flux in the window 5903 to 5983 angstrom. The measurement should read 7.39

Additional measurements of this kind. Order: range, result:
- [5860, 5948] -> 7.09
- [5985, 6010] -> 7.42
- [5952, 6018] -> 7.45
